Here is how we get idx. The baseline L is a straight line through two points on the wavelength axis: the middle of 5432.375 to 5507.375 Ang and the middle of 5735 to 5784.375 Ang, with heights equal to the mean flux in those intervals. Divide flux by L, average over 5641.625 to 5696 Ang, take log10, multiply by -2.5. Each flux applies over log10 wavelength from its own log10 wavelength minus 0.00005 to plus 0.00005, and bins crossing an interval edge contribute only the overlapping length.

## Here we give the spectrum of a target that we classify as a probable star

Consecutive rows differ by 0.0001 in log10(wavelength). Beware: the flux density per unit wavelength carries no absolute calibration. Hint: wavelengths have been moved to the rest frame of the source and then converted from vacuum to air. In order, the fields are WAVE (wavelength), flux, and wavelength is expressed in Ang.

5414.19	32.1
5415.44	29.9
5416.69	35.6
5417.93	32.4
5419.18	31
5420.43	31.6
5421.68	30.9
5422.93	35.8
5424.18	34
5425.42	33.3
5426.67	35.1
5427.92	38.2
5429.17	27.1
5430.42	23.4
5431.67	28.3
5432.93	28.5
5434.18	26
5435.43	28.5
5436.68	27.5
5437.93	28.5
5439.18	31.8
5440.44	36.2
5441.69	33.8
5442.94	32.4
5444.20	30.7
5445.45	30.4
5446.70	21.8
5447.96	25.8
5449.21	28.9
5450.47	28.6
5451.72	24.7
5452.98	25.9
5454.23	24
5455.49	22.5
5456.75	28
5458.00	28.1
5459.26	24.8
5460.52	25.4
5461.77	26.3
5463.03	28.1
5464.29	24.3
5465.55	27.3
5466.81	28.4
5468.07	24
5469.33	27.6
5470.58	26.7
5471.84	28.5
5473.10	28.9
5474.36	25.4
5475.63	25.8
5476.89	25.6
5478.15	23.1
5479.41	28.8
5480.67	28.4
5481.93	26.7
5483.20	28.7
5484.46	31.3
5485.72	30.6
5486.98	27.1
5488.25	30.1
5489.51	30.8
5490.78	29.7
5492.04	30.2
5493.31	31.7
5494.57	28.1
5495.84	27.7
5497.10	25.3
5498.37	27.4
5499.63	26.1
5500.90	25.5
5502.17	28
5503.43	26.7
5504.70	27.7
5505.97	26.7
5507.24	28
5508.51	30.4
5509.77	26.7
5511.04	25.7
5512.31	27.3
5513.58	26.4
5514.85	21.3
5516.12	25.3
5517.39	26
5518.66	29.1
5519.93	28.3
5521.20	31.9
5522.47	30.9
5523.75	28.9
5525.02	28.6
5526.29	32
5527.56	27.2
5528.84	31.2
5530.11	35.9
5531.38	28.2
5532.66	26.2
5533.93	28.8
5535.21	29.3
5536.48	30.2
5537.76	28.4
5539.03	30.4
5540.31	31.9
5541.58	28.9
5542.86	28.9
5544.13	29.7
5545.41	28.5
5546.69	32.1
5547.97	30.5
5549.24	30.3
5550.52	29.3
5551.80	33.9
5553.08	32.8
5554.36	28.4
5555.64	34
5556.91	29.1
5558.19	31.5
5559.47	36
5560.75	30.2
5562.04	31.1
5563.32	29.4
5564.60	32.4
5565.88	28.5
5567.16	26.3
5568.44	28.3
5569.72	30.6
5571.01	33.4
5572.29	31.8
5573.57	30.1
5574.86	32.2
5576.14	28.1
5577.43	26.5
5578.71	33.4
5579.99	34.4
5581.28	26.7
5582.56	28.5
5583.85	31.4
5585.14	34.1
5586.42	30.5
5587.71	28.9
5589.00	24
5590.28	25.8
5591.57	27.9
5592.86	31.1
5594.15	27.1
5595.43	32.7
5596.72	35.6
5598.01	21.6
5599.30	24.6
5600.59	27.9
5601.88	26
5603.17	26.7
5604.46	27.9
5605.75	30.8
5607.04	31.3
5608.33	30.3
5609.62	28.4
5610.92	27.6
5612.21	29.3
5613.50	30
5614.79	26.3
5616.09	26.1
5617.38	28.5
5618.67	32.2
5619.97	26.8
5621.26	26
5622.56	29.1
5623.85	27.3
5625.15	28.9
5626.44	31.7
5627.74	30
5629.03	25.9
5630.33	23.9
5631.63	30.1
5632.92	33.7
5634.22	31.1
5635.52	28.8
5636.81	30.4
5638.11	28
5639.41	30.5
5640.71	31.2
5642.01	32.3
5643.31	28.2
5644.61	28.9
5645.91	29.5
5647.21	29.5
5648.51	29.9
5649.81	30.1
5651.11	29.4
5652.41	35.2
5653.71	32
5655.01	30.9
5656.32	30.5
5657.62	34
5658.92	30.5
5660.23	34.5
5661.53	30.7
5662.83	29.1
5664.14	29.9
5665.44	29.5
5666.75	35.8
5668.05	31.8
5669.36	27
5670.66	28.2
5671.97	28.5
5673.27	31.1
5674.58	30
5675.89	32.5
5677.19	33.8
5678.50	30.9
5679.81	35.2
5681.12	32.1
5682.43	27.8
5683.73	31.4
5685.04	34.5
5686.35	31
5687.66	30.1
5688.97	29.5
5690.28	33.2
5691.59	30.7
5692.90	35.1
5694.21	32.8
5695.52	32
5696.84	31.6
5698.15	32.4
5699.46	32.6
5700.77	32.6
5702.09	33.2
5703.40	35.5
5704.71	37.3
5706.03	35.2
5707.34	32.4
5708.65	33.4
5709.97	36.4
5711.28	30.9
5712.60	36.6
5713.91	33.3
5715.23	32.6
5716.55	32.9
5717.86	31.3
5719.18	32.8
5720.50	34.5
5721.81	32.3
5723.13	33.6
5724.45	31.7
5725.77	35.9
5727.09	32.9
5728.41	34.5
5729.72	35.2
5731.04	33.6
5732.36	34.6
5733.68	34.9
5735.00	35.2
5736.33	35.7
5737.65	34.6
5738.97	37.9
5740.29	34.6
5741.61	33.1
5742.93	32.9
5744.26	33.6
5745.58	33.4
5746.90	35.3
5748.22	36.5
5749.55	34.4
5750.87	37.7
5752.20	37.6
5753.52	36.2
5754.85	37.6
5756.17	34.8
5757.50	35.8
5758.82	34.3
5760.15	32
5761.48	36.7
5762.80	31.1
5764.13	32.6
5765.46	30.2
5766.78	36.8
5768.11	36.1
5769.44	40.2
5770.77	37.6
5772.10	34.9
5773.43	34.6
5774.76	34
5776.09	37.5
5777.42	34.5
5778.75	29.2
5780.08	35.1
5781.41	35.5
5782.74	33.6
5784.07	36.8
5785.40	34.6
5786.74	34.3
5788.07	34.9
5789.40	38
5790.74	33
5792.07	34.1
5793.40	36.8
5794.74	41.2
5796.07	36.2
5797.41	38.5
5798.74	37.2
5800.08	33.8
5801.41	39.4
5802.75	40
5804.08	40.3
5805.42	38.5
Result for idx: 0.052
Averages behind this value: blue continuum 27.7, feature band 31.2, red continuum 35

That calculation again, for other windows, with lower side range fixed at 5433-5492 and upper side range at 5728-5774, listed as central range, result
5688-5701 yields 0.048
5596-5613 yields 0.110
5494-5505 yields 0.070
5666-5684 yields 0.068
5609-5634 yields 0.117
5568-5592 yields 0.032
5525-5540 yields -0.009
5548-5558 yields -0.038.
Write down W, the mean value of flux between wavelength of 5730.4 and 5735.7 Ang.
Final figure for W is 34.5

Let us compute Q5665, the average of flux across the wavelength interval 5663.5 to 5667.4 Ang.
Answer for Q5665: 31.7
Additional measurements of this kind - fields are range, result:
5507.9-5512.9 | 27.5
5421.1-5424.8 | 33.6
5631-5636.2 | 31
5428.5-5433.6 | 26.9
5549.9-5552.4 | 31.6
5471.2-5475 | 27.5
